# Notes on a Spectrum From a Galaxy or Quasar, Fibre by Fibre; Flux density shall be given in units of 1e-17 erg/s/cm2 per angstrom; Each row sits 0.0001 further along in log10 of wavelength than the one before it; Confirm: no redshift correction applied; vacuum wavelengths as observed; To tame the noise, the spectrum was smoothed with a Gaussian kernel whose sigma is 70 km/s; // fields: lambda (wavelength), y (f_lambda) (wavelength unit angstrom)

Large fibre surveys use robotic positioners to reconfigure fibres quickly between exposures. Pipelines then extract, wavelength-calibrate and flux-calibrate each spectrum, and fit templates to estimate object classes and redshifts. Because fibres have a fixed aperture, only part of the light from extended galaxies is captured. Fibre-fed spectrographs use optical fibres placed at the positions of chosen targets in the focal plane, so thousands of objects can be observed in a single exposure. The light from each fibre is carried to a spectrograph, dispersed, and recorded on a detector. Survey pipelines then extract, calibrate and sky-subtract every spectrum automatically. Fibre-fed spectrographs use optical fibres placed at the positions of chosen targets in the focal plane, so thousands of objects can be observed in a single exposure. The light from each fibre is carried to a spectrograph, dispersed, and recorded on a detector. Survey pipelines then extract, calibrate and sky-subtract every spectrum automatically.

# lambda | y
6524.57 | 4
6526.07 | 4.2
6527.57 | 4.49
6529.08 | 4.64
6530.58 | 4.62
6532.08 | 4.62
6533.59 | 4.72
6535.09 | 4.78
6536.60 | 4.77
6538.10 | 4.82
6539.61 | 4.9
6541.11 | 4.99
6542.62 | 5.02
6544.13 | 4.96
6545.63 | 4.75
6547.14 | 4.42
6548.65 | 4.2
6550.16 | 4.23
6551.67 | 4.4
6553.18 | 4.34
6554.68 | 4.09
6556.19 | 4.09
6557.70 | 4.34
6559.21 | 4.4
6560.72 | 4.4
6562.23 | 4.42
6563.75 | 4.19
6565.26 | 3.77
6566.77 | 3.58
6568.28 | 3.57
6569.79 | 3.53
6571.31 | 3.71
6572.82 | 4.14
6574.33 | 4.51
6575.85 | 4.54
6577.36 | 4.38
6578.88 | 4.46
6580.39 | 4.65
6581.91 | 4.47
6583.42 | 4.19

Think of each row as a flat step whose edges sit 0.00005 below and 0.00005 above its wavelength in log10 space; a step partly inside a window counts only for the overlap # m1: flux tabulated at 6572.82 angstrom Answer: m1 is 4.14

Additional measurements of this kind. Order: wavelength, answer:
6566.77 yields 3.58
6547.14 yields 4.42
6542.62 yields 5.02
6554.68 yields 4.09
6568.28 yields 3.57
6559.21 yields 4.4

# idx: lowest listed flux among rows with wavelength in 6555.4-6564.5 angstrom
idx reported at 4.09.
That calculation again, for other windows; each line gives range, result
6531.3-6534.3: 4.62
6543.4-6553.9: 4.2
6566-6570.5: 3.53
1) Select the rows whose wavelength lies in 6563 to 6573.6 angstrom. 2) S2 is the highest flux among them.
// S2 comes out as 4.19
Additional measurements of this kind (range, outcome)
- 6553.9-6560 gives 4.4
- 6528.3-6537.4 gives 4.78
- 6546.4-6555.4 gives 4.42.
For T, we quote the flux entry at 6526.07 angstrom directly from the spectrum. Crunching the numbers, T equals 4.2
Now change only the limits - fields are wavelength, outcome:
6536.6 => 4.77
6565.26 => 3.77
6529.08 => 4.64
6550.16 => 4.23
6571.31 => 3.71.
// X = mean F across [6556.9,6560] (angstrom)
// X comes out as 4.37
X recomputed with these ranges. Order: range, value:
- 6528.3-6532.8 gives 4.63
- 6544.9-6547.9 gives 4.58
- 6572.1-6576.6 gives 4.4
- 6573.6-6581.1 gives 4.51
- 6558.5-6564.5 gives 4.35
